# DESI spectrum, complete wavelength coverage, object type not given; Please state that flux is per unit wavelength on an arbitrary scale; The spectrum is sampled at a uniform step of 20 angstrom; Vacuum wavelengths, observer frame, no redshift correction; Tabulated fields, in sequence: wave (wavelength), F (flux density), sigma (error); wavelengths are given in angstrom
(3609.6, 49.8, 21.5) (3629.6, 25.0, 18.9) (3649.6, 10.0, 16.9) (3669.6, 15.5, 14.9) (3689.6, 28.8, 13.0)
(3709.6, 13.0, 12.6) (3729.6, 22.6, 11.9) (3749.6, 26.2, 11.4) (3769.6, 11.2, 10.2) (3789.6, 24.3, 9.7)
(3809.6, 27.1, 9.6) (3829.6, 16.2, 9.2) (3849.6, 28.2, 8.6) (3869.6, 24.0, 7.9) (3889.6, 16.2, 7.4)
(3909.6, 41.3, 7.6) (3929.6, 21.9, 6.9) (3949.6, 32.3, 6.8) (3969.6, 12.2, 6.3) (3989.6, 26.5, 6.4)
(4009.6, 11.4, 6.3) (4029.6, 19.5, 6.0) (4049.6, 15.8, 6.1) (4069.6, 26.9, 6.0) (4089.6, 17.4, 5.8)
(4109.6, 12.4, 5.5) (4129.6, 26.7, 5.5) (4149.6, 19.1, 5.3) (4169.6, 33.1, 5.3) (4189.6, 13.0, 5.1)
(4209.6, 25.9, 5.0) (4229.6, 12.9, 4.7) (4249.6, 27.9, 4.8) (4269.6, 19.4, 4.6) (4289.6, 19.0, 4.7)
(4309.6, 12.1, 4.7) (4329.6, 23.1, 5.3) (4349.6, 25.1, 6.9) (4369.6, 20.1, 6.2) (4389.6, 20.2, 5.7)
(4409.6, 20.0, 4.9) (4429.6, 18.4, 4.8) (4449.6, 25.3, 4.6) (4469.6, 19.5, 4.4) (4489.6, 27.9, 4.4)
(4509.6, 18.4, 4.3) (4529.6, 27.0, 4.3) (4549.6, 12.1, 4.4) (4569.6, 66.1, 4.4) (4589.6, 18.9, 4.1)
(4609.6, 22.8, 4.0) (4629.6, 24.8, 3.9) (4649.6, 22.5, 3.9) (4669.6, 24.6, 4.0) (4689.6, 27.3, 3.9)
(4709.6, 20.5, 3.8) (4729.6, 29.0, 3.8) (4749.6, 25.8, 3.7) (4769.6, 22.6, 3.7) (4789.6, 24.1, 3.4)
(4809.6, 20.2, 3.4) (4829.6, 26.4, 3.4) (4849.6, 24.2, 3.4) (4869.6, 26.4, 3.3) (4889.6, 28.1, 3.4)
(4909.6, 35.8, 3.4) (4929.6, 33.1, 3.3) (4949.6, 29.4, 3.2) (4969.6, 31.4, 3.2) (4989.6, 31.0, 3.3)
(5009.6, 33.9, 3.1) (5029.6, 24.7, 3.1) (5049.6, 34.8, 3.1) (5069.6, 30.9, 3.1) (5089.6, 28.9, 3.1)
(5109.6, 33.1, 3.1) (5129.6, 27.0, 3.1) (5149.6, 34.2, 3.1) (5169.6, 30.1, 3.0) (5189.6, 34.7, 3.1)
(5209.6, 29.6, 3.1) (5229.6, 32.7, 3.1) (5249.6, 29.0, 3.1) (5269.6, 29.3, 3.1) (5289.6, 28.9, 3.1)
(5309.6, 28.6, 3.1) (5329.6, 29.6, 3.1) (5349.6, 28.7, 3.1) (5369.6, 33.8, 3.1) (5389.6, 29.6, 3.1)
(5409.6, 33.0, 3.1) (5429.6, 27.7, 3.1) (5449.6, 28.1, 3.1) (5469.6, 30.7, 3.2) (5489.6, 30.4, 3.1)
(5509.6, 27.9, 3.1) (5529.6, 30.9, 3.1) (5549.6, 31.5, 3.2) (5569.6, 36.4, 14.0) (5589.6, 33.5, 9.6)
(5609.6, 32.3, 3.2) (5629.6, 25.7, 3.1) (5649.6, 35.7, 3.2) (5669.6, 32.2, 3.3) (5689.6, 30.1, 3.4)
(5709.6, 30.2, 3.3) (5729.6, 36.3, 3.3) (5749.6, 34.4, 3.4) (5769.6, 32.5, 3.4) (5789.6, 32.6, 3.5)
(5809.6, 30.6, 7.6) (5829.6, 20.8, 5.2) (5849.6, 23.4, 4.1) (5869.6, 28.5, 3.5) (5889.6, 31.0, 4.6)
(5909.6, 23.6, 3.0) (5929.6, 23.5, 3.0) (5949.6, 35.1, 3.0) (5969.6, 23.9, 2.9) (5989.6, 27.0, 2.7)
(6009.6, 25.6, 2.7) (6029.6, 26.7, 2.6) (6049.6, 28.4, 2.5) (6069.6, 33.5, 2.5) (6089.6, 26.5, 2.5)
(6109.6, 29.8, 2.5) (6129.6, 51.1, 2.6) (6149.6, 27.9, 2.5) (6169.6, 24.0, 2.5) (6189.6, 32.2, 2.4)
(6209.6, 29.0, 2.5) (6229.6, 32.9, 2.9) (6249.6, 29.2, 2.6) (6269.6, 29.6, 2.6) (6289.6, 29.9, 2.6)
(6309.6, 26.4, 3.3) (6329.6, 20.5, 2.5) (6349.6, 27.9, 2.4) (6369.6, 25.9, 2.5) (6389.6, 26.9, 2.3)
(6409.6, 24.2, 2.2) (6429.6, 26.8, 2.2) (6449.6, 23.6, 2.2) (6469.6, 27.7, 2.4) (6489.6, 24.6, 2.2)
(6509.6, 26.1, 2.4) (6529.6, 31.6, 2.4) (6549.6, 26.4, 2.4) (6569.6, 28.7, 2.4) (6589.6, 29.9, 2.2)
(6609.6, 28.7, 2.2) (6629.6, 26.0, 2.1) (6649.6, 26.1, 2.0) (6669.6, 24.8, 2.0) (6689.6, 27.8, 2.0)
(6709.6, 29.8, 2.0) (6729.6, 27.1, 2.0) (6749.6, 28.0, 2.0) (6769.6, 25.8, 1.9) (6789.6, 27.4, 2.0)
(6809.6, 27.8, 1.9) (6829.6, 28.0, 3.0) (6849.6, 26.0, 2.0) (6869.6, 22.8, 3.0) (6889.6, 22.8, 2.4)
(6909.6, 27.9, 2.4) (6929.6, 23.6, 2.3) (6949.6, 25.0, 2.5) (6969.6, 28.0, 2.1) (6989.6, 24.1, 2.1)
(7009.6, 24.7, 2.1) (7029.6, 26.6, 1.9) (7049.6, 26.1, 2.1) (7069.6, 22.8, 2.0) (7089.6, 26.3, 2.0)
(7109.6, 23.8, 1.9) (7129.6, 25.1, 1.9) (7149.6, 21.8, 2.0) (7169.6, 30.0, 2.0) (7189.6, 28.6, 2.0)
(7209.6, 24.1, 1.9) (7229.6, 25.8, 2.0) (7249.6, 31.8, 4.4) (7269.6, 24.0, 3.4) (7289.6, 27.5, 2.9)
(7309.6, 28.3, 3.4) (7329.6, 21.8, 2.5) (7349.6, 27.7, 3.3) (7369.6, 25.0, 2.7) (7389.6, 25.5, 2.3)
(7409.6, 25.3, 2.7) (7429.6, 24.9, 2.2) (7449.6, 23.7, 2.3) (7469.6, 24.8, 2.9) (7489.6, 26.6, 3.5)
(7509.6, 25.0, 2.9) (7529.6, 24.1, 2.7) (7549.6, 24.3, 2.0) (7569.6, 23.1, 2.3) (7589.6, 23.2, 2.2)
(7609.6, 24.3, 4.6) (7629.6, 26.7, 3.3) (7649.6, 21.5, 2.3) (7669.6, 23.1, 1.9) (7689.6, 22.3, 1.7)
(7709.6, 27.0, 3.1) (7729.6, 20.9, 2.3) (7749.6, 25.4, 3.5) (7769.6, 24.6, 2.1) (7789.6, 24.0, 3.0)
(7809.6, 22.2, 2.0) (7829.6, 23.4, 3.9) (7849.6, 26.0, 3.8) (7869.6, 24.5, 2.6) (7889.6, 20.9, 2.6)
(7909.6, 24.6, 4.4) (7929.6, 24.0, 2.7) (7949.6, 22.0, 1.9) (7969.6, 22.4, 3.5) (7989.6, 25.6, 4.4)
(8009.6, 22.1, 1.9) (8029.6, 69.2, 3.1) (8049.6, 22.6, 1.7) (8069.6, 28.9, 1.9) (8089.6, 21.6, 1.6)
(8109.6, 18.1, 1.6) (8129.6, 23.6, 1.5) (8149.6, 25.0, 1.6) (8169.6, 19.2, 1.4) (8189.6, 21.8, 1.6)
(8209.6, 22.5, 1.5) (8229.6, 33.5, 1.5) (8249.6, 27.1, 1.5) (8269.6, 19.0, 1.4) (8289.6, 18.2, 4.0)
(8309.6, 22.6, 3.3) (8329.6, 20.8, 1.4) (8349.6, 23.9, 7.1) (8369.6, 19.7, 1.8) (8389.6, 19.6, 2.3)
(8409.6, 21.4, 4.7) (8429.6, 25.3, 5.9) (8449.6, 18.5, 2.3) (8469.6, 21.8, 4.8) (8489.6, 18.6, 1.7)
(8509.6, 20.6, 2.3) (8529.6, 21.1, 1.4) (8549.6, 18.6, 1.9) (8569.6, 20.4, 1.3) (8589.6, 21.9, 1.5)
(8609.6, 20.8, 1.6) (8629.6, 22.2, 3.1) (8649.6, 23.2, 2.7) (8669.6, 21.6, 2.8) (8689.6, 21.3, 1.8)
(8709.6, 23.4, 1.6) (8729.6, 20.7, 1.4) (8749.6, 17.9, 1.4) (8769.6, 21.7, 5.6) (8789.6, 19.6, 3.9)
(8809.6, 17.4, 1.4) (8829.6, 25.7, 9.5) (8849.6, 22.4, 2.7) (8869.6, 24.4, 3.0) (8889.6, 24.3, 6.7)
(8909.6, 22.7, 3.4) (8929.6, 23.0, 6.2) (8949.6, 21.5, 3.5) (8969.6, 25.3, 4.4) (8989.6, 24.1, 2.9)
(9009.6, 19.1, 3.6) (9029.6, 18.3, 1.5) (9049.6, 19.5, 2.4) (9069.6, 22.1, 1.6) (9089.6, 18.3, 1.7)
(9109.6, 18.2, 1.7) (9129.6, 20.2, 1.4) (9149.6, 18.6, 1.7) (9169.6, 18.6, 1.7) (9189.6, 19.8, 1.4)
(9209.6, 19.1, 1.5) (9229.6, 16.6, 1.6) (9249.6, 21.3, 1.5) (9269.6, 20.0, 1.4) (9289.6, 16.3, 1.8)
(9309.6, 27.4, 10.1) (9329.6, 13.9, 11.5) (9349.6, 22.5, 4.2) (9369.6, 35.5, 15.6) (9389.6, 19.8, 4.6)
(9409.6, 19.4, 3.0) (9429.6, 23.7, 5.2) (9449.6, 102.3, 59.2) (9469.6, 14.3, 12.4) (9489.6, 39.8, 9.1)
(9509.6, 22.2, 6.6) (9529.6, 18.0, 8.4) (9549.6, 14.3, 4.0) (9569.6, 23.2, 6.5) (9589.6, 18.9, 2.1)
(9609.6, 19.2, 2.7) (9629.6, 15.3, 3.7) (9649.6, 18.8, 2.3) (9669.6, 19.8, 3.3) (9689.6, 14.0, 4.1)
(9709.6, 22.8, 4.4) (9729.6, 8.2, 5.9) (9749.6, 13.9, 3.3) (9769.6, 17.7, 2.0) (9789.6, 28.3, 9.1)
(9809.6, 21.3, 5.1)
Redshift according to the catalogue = 0.22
